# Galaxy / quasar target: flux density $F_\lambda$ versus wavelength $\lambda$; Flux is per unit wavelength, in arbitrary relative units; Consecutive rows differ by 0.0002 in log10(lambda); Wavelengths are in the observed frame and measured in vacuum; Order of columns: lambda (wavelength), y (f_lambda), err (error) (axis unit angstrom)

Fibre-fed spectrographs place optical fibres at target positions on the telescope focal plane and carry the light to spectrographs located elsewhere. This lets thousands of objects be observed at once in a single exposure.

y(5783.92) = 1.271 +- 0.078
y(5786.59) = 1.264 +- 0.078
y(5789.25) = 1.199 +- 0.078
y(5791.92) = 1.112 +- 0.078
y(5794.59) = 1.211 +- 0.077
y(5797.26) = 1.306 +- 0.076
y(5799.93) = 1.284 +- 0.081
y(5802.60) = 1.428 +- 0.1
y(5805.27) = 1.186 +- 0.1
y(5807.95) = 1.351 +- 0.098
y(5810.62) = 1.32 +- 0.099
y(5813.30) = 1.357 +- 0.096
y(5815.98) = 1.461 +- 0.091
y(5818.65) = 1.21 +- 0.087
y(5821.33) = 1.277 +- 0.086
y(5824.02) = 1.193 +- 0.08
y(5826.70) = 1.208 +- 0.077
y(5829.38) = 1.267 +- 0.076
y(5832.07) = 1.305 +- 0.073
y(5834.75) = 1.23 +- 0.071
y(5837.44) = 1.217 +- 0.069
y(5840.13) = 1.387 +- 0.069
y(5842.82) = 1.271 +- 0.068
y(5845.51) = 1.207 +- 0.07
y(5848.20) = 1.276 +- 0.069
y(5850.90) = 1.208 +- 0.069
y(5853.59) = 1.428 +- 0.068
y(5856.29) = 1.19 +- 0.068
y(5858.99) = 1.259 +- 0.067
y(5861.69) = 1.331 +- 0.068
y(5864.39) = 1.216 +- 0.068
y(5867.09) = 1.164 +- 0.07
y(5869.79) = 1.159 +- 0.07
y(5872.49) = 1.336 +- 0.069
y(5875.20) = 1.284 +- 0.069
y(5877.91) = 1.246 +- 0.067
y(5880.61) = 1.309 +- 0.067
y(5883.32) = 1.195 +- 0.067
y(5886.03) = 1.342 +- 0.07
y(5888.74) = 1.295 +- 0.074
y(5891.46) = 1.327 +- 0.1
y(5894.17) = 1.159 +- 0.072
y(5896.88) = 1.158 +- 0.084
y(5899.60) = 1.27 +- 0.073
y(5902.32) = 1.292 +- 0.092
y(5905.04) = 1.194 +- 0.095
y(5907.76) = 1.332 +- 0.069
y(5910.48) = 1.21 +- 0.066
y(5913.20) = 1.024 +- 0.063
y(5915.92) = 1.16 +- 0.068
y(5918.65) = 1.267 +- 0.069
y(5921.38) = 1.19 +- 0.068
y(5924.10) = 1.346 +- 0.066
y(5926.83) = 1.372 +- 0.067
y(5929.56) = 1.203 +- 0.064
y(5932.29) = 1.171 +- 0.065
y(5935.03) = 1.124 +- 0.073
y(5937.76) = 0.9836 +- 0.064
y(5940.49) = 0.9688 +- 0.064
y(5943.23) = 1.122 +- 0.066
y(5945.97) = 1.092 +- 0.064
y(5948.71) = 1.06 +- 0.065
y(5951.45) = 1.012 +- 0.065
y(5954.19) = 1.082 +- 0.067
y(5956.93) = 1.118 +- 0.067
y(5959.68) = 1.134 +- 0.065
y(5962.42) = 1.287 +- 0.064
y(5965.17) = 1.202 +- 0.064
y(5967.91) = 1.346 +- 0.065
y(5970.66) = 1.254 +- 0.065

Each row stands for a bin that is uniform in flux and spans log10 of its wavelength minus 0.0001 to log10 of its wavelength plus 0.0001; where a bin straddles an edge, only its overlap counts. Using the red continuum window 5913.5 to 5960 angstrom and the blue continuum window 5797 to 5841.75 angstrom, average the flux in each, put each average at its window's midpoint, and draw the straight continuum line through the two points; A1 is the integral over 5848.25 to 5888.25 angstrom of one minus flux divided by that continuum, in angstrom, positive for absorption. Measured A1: -1.1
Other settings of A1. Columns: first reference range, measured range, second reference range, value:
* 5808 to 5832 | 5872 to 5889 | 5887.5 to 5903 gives -0.4 angstrom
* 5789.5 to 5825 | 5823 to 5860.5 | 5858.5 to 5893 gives 0.4 angstrom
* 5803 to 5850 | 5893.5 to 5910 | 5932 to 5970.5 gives -0.7 angstrom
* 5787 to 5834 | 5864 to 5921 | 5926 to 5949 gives -3.0 angstrom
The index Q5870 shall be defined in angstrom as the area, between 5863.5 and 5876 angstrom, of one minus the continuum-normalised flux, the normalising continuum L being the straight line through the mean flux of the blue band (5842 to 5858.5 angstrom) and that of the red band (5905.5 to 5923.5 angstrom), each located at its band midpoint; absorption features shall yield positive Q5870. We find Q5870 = 0.1 angstrom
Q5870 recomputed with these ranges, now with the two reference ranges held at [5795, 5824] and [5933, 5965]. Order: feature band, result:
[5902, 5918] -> -0.6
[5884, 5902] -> -1.2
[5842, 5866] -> -0.5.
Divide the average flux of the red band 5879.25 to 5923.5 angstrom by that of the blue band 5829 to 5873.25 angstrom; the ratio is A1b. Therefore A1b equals 0.98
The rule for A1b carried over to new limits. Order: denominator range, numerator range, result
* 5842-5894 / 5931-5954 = 0.84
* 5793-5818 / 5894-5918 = 0.91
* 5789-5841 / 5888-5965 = 0.92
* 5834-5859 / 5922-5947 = 0.91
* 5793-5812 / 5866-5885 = 0.96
